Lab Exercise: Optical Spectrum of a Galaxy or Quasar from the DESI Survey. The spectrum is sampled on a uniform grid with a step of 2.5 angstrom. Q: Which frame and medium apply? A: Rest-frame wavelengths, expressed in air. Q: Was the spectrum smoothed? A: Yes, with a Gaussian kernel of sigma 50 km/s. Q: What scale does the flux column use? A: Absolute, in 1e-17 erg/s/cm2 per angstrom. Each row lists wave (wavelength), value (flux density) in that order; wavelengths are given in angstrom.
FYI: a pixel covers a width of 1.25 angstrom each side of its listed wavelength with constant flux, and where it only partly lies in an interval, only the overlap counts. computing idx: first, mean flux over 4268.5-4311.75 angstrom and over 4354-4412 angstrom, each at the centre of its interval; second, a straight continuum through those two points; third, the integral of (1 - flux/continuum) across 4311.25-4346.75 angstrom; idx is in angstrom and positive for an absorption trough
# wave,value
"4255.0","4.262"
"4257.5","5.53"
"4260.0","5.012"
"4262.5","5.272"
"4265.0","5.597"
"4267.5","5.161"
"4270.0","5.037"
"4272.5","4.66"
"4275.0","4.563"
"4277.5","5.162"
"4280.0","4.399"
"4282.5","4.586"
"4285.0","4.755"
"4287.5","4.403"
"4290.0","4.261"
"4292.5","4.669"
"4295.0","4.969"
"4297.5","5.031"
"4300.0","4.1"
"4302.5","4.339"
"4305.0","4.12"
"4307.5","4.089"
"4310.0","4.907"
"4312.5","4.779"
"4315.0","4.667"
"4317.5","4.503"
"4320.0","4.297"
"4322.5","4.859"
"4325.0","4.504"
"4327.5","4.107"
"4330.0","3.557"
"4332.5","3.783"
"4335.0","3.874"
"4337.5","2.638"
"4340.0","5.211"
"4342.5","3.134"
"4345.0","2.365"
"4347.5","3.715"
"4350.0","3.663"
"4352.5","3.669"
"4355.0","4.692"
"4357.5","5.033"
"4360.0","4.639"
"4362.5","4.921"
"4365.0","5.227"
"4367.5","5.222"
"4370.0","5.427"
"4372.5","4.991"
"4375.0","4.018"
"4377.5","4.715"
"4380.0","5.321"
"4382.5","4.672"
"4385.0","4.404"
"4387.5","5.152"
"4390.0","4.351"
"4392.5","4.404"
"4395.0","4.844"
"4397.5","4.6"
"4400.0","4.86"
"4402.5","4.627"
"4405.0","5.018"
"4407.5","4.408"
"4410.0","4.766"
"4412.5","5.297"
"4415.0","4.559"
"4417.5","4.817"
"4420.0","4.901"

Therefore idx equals 5.0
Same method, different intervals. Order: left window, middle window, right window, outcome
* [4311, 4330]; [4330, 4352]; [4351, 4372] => 5.2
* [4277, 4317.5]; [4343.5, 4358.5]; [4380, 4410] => 2.6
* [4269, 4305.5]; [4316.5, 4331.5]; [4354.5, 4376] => 1.5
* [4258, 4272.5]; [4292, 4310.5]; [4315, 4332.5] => 0.5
